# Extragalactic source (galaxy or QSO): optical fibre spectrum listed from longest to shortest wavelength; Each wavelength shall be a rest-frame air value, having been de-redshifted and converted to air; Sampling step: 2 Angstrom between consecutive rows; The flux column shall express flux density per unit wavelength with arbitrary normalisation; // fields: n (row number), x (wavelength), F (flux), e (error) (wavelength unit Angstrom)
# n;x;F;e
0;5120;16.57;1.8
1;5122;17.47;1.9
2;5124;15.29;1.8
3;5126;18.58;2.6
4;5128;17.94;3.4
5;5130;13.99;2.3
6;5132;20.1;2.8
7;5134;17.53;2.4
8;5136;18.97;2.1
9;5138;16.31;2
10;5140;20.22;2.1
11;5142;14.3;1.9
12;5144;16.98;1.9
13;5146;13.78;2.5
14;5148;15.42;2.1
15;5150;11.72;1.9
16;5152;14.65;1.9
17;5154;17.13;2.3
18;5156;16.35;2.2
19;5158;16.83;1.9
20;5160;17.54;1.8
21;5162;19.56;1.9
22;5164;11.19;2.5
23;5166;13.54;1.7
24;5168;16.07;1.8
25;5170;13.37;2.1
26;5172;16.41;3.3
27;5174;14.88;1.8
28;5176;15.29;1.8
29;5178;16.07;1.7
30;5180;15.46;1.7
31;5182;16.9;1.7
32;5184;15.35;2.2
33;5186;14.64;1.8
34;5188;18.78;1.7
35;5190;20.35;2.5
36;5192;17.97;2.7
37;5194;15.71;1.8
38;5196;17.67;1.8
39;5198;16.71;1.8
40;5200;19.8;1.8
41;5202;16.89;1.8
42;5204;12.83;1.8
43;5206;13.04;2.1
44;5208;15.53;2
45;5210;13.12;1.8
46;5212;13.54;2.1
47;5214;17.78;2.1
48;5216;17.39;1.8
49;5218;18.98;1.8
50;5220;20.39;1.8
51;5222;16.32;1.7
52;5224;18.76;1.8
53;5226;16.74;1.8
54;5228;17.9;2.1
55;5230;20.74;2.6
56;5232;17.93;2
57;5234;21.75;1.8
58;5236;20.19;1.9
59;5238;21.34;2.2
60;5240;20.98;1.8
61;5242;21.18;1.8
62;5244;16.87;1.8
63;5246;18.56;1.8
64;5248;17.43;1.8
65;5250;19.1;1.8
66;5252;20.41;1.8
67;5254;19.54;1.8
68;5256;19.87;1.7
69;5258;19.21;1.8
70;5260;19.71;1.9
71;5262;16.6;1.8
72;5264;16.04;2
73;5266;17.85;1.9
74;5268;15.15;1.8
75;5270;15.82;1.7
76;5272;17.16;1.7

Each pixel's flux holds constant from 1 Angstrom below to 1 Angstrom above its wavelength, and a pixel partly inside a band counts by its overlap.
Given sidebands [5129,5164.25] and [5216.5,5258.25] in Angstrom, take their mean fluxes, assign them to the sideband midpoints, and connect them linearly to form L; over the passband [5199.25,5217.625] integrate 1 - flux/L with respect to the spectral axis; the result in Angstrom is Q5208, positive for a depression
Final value 2.72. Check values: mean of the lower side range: 16.4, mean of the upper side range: 19.2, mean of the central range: 15.6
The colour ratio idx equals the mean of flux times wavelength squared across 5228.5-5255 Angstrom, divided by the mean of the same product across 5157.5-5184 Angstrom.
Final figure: 1.3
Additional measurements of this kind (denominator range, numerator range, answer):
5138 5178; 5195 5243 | 1.17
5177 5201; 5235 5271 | 1.12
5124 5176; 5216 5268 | 1.21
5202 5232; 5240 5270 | 1.12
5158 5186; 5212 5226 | 1.17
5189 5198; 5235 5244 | 1.17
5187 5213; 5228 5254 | 1.22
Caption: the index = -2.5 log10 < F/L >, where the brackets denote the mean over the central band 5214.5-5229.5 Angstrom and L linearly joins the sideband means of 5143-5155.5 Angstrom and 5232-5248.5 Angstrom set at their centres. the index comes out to 0.04 mag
